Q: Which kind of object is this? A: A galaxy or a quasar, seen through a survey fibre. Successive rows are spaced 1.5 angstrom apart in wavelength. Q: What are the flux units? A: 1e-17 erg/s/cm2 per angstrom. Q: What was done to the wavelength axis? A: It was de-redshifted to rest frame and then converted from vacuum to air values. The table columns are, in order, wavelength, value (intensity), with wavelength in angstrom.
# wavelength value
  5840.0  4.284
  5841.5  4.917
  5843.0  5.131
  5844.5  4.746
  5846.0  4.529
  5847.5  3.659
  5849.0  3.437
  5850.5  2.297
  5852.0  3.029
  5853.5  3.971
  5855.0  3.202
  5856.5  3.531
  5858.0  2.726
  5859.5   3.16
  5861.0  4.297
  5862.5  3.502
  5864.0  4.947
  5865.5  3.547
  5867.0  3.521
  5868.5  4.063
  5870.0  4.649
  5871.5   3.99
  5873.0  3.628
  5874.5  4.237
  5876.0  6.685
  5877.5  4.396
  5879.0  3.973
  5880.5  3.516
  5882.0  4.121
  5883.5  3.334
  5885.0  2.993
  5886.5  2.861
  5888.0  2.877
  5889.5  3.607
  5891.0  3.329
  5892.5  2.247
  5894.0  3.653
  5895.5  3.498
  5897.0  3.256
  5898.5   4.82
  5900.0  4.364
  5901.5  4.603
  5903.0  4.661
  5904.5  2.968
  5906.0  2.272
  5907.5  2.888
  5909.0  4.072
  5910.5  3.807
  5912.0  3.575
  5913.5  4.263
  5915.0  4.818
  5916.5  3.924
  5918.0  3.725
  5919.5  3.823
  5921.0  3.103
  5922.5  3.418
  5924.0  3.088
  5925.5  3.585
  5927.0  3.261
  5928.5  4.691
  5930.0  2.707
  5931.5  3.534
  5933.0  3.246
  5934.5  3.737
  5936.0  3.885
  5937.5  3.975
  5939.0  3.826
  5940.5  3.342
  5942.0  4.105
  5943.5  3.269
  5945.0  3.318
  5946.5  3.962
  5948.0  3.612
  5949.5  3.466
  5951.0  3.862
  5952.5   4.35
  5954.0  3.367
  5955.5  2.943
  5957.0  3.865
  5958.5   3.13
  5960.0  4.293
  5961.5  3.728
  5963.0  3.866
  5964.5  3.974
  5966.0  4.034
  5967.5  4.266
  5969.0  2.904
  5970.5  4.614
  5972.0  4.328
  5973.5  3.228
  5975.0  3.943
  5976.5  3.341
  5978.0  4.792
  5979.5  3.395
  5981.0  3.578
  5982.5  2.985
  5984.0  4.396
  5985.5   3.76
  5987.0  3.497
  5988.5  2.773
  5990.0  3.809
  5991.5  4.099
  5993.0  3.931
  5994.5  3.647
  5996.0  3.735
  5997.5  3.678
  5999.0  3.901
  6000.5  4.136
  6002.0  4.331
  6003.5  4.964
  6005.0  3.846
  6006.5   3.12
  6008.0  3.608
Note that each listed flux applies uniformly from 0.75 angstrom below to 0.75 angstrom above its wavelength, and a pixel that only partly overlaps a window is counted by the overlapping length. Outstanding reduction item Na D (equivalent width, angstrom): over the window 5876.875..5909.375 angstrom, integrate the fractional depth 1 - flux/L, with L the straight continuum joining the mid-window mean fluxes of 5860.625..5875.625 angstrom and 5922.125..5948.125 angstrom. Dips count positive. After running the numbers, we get 2.96 angstrom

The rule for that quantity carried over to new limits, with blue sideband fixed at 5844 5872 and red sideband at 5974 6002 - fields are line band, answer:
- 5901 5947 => 1.02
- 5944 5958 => 0.45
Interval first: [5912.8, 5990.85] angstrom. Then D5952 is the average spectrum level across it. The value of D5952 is 3.71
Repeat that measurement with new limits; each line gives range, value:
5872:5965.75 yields 3.7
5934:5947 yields 3.71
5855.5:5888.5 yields 3.85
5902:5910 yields 3.42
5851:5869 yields 3.6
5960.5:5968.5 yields 3.95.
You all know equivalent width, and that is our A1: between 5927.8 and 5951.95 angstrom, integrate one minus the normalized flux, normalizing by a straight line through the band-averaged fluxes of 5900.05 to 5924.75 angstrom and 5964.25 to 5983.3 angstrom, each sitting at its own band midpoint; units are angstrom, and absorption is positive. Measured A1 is 0.55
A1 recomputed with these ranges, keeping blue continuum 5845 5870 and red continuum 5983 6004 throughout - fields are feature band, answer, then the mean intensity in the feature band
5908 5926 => -0.08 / 3.76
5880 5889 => 0.97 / 3.29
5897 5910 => -0.29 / 3.8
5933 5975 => 0.71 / 3.74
